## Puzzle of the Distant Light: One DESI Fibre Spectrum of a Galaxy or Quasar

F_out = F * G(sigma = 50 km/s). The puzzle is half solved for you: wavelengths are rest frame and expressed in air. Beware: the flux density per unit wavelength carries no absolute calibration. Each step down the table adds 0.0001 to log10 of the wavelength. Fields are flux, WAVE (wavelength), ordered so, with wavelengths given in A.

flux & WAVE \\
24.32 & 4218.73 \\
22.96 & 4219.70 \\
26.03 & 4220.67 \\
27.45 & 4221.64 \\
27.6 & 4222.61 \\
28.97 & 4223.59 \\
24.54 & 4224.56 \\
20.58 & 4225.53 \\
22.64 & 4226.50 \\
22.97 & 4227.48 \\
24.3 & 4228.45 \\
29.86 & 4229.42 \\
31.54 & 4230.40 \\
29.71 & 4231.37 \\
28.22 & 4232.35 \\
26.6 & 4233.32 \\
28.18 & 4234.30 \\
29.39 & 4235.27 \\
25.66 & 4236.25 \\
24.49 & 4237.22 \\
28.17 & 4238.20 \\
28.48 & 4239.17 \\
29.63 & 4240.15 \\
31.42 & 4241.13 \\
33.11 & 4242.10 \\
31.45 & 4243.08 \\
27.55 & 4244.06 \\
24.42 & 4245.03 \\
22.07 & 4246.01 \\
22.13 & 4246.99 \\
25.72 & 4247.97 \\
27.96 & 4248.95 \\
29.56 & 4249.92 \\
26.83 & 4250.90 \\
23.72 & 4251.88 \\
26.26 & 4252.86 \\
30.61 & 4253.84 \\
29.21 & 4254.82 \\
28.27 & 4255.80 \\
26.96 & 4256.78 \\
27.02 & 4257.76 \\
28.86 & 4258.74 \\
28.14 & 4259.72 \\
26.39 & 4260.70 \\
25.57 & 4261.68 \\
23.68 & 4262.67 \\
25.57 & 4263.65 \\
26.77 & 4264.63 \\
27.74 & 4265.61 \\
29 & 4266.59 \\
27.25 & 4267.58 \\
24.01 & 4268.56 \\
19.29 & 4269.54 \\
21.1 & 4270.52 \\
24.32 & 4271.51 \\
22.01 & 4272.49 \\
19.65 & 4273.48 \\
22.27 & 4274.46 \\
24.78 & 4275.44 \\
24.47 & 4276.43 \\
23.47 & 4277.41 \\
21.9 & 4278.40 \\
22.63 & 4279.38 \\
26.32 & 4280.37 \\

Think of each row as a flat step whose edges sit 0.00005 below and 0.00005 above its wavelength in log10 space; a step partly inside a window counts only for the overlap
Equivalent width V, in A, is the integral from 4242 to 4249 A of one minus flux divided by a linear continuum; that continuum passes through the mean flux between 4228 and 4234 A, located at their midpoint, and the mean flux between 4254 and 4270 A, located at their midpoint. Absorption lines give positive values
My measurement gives 0.3 A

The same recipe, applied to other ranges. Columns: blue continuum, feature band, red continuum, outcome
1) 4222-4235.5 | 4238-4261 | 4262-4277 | -2.0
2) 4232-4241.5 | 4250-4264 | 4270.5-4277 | -1.1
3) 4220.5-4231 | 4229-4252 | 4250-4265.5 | -1.1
